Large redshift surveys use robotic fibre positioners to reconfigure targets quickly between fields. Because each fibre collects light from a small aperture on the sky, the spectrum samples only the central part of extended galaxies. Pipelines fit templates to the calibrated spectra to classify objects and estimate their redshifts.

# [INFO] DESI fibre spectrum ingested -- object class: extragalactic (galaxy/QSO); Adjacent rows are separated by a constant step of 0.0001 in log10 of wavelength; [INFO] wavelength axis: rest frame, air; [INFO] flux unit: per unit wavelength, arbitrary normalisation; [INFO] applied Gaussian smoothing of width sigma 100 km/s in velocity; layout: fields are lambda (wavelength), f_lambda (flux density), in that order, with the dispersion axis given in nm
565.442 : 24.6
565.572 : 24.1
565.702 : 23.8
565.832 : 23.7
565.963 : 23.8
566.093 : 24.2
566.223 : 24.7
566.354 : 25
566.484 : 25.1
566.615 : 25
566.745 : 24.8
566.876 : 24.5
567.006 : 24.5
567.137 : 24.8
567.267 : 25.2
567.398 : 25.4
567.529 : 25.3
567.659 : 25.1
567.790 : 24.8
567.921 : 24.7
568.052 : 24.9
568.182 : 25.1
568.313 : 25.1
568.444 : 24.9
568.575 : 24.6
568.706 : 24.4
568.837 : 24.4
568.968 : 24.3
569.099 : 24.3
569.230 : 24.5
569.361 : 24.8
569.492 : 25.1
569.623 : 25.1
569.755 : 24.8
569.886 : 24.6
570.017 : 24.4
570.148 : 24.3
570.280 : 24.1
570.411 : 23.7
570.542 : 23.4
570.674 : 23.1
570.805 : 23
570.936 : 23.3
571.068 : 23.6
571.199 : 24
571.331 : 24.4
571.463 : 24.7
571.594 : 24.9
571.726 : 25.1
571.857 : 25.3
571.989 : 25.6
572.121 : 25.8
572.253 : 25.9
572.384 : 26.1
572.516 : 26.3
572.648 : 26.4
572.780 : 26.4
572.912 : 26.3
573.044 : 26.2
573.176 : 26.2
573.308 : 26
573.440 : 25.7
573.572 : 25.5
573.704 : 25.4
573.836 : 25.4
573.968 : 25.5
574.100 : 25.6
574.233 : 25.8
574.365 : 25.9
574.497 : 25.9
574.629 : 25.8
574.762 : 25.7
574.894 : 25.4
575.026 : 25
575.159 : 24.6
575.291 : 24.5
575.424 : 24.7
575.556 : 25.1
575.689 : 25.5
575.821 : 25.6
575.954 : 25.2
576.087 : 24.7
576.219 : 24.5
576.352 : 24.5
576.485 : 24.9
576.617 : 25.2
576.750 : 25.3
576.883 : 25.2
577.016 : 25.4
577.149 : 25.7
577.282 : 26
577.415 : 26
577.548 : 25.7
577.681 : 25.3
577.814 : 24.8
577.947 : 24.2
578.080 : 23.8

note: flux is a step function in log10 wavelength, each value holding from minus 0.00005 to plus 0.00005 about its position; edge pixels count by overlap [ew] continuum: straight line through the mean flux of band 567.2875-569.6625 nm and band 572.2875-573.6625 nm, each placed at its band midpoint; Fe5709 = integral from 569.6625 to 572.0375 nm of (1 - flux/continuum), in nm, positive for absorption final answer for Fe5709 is 0.117 nm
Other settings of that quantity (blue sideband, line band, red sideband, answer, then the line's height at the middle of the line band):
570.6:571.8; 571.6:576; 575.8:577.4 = -0.18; 24.6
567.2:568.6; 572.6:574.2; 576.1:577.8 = -0.04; 25.2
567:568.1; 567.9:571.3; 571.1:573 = 0.12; 25.2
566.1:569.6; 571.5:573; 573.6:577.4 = -0.04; 25.1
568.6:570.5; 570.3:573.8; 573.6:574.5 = 0.01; 25.1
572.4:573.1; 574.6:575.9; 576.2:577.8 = 0.03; 25.7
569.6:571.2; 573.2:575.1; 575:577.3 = -0.07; 24.7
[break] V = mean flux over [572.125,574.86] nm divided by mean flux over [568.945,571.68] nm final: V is 1.07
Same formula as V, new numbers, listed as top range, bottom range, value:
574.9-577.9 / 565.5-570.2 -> 1.02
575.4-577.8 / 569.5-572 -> 1.04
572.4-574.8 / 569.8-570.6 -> 1.07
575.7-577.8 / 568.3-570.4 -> 1.03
